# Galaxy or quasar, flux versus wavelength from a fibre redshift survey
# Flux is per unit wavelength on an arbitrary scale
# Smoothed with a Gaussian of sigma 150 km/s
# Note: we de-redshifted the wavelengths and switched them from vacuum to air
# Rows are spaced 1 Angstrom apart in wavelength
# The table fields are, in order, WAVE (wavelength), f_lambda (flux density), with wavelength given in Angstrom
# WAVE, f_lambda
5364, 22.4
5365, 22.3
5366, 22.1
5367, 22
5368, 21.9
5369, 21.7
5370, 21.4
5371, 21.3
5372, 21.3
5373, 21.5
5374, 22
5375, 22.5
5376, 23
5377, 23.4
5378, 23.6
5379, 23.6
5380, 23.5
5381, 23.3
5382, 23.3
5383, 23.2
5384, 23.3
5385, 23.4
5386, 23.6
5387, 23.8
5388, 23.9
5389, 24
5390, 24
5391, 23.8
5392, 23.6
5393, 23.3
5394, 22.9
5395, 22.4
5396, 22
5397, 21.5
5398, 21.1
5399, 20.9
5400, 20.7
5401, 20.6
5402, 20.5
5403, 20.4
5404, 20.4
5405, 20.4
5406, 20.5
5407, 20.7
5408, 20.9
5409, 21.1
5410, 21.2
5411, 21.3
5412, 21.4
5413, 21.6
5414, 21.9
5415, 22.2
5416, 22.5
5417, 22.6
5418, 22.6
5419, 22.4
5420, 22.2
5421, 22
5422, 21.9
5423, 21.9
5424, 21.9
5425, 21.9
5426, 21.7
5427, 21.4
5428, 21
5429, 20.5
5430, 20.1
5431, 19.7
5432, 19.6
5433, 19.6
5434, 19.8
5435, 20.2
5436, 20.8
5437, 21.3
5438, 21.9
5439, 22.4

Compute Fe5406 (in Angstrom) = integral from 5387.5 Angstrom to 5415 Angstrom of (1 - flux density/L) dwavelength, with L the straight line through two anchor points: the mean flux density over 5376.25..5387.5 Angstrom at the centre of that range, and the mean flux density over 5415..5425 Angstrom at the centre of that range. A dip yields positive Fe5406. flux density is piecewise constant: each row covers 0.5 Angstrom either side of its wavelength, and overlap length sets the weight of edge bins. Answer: 1.3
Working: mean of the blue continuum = 23.4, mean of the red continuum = 22.2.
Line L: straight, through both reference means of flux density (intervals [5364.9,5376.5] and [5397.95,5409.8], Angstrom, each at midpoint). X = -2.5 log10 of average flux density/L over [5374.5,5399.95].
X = -0.09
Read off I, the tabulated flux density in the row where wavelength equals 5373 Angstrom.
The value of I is 21.5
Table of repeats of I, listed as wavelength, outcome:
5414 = 21.9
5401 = 20.6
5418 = 22.6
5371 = 21.3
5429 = 20.5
